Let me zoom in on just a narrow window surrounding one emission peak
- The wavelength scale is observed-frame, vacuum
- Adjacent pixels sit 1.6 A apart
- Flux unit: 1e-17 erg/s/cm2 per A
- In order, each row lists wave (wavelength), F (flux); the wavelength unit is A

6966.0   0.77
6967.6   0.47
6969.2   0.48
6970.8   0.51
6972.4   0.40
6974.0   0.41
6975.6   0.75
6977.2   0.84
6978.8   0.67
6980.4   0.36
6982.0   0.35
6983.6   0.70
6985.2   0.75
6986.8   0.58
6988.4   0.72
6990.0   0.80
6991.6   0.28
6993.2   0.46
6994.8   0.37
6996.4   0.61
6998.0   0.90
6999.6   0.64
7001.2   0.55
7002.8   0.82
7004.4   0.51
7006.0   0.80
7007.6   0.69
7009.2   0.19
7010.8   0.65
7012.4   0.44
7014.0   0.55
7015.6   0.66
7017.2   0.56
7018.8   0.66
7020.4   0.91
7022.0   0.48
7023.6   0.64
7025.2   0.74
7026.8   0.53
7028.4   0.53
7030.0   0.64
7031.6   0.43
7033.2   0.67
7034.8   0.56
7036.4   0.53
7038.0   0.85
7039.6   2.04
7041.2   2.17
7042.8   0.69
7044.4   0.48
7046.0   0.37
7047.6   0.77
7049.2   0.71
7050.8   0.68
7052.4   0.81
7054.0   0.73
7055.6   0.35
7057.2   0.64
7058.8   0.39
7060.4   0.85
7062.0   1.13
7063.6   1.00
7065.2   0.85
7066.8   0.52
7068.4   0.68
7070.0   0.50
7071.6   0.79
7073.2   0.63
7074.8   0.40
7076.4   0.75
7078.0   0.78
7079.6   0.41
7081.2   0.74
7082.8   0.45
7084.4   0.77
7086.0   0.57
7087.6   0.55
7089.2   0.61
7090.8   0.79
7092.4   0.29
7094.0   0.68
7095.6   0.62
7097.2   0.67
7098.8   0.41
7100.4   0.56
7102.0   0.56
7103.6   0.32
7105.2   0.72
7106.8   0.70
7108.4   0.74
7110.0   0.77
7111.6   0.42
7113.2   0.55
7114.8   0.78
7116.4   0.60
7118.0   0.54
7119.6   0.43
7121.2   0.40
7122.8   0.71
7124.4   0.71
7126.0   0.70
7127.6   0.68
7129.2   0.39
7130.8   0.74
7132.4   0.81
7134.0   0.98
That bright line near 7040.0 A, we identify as H-alpha 6563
